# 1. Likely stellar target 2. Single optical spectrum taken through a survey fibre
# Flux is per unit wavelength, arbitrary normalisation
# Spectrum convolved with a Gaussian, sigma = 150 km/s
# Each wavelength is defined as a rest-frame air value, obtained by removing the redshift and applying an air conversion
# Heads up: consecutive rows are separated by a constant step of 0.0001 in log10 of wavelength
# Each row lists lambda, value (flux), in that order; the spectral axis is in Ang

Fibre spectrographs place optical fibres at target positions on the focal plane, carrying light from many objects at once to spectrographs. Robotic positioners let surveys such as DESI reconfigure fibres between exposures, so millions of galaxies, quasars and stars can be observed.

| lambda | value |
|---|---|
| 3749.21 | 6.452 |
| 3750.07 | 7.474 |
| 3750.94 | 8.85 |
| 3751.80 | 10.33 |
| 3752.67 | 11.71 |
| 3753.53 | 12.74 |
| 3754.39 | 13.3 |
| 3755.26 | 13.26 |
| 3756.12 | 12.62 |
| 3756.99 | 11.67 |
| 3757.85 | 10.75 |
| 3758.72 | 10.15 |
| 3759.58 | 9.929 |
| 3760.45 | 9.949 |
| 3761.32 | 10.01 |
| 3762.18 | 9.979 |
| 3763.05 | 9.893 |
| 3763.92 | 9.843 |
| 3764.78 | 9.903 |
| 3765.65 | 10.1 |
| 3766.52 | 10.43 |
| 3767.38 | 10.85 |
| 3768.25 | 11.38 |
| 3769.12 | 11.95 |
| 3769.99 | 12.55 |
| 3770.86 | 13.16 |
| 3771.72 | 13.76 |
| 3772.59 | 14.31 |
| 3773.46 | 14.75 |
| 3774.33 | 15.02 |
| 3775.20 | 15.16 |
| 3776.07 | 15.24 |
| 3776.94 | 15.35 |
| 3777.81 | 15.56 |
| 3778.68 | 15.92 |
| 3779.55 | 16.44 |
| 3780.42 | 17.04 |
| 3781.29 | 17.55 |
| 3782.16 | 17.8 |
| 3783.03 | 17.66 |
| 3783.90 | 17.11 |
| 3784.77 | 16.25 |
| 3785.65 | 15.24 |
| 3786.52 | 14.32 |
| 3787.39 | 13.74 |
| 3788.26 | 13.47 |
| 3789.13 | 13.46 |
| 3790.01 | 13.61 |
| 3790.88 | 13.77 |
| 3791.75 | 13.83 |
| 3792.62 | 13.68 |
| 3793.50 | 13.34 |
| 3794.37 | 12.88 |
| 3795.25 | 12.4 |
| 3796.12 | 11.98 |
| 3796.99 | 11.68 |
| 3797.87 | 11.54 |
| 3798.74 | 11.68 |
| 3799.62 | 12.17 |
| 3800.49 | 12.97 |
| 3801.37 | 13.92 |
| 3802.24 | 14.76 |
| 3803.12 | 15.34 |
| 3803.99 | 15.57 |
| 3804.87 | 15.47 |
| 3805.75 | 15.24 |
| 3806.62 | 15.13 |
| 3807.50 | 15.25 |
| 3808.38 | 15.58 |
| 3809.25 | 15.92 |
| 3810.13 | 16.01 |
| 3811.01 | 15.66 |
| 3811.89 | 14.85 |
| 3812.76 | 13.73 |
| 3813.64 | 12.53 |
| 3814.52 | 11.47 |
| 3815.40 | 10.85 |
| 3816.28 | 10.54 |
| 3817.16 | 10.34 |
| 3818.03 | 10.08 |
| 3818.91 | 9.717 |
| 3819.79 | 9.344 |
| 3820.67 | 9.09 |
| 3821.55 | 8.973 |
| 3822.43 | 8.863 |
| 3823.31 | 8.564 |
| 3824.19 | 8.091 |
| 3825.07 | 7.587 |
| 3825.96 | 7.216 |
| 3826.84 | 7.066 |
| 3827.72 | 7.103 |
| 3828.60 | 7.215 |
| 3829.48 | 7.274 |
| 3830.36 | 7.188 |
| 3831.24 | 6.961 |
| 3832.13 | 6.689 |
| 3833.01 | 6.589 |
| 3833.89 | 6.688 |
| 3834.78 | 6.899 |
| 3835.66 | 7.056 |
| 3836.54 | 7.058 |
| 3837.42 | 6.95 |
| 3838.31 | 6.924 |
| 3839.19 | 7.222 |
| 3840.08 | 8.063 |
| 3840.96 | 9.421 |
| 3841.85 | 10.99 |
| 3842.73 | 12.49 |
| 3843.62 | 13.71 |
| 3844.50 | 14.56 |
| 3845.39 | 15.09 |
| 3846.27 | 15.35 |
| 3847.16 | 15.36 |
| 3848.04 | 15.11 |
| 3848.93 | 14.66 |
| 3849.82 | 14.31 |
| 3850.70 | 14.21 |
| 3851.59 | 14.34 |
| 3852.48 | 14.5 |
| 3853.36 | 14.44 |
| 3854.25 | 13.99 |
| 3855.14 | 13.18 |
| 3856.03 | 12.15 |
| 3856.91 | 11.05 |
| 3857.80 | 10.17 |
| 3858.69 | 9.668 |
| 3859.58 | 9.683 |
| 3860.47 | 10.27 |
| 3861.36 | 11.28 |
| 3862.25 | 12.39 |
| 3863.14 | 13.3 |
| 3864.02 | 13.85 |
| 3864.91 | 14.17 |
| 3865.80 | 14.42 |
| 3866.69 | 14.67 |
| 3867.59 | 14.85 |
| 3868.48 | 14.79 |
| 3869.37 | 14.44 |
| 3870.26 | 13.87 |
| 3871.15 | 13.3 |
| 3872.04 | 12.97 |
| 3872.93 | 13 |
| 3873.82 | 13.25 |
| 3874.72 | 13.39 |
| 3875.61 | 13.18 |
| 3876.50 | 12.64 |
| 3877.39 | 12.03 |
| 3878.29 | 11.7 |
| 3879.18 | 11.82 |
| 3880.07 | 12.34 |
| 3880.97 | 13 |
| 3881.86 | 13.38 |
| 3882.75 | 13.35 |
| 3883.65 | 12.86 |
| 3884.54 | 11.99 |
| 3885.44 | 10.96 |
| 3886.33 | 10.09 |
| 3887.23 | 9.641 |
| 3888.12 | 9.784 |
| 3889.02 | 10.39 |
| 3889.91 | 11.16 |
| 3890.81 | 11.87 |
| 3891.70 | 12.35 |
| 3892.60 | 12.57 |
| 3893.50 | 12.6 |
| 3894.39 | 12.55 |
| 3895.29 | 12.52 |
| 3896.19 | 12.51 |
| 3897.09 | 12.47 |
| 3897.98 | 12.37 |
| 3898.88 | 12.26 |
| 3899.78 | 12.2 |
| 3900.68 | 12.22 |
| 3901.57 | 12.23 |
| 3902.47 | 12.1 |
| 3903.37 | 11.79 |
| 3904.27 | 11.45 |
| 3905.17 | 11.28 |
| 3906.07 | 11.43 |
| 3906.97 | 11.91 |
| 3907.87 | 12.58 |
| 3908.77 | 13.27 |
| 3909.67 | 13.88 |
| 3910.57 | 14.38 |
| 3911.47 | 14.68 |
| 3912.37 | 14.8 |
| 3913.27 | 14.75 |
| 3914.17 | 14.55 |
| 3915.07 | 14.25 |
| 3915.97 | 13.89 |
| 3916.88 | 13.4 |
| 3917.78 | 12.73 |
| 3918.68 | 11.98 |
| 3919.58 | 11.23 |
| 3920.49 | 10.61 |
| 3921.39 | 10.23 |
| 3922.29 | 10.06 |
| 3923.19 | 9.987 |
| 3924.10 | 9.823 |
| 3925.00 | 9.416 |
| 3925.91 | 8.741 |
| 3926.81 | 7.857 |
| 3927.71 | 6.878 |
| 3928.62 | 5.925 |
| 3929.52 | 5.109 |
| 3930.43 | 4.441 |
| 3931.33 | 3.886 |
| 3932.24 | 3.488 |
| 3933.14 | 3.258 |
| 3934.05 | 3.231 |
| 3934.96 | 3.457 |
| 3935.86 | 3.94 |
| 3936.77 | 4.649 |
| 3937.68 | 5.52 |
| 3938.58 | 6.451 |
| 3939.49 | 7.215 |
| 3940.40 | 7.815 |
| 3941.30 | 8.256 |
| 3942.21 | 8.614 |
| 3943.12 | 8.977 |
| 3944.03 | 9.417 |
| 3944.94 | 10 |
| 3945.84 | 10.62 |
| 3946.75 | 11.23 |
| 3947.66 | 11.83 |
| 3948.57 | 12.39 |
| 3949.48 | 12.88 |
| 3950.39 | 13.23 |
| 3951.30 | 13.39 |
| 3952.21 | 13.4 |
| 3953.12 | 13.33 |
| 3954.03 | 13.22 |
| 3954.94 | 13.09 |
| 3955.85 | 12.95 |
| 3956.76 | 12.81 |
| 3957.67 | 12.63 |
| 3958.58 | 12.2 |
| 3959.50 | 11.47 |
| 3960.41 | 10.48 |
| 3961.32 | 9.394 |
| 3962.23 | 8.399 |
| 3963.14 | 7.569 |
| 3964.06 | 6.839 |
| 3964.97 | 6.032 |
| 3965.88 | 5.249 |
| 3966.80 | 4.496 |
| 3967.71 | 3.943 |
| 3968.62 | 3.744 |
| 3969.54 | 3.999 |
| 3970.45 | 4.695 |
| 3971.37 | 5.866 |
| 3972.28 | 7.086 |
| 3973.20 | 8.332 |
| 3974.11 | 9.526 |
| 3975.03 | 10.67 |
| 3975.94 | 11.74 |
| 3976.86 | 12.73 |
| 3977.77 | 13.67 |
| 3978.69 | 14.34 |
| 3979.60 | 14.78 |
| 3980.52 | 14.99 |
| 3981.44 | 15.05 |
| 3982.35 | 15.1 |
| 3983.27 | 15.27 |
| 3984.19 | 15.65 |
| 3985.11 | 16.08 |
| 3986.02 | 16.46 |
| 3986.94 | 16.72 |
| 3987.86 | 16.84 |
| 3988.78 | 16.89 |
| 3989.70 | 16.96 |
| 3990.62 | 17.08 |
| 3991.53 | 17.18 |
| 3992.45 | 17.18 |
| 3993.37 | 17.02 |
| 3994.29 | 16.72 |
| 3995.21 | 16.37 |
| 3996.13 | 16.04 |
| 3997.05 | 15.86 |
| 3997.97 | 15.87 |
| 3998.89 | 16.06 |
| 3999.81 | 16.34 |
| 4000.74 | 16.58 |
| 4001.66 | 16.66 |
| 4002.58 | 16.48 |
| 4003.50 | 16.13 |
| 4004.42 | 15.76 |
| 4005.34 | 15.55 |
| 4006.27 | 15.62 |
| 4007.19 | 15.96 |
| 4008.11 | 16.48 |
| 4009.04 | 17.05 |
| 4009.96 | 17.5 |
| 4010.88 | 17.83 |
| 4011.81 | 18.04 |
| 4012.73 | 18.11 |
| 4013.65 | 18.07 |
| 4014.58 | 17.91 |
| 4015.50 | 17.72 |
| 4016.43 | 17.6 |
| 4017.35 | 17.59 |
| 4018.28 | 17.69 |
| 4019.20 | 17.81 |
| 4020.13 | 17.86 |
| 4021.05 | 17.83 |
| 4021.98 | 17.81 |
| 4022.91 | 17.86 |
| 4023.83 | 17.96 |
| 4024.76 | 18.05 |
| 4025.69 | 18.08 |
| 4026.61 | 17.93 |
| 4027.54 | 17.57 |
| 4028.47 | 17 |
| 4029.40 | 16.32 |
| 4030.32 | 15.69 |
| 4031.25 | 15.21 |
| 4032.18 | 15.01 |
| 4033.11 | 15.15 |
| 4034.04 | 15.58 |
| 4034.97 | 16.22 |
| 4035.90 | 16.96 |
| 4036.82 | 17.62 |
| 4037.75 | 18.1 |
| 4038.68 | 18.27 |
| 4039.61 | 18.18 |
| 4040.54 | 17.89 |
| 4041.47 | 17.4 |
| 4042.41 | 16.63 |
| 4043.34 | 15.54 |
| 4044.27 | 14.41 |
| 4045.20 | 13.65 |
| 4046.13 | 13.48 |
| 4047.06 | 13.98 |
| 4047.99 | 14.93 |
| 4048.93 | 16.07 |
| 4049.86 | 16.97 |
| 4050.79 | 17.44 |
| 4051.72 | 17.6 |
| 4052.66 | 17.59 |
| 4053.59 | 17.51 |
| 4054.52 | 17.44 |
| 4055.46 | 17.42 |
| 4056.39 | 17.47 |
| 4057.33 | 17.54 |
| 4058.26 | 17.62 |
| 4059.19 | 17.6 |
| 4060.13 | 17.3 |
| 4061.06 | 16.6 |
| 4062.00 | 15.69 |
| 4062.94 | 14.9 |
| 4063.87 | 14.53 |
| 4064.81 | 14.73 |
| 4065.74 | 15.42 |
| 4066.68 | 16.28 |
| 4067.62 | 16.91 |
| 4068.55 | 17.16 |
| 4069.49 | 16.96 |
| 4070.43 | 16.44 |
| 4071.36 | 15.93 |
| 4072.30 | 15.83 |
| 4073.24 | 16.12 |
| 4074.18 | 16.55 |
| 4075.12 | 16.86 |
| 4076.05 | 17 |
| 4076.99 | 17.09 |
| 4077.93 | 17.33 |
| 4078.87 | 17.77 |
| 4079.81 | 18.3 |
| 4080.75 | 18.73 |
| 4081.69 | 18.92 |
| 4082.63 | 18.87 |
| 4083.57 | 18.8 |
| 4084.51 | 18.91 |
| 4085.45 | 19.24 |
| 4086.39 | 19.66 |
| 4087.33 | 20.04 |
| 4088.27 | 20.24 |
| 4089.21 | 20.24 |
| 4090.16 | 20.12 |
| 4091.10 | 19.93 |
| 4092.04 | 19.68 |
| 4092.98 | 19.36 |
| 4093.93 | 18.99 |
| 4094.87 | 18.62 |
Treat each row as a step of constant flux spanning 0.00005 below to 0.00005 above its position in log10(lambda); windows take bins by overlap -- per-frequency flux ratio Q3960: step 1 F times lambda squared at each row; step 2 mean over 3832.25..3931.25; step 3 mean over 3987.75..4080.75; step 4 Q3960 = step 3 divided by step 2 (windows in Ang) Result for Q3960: 1.54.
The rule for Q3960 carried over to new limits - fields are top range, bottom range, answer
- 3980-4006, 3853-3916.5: 1.36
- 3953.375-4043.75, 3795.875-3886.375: 1.34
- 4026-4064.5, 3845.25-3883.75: 1.37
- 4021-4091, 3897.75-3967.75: 1.81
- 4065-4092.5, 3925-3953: 2.41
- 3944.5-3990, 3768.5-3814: 0.86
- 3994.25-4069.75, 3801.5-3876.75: 1.57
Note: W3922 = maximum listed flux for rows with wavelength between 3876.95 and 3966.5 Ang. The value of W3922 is 14.8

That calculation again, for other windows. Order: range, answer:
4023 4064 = 18.27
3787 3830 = 16.01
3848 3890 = 15.11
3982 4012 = 18.04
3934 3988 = 16.84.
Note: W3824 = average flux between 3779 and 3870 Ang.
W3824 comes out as 12.2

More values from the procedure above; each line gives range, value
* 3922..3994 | 10.2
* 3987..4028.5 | 17.1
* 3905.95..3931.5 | 11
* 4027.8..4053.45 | 16.3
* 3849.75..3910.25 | 12.5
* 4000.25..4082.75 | 16.8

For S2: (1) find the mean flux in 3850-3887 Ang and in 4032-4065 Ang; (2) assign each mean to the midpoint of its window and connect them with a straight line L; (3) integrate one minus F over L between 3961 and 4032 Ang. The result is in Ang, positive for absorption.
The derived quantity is 4.5 Ang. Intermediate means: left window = 12.8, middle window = 14.5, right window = 16.4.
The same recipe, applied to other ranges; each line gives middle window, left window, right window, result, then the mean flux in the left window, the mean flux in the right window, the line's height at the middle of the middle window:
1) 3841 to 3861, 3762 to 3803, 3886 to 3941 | -2.03 Ang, 13.6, 10.2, 11.9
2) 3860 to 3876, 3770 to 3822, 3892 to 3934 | -1.79 Ang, 13.9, 10.9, 12.1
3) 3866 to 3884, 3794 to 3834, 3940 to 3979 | -4.42 Ang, 11.2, 9.81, 10.6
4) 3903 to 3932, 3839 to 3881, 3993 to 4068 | 6.64 Ang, 12.9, 16.7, 14.2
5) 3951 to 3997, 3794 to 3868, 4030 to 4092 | 8.83 Ang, 11.6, 17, 15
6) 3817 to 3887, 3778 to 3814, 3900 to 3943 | 5.55 Ang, 14.6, 9.65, 12.4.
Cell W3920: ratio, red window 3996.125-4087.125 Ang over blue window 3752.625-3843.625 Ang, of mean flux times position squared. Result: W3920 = 1.61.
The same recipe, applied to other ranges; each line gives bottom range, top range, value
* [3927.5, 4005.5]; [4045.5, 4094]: 1.63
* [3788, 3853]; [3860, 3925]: 1.12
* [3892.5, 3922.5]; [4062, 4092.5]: 1.53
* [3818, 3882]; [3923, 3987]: 0.89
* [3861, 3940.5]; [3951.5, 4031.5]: 1.35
